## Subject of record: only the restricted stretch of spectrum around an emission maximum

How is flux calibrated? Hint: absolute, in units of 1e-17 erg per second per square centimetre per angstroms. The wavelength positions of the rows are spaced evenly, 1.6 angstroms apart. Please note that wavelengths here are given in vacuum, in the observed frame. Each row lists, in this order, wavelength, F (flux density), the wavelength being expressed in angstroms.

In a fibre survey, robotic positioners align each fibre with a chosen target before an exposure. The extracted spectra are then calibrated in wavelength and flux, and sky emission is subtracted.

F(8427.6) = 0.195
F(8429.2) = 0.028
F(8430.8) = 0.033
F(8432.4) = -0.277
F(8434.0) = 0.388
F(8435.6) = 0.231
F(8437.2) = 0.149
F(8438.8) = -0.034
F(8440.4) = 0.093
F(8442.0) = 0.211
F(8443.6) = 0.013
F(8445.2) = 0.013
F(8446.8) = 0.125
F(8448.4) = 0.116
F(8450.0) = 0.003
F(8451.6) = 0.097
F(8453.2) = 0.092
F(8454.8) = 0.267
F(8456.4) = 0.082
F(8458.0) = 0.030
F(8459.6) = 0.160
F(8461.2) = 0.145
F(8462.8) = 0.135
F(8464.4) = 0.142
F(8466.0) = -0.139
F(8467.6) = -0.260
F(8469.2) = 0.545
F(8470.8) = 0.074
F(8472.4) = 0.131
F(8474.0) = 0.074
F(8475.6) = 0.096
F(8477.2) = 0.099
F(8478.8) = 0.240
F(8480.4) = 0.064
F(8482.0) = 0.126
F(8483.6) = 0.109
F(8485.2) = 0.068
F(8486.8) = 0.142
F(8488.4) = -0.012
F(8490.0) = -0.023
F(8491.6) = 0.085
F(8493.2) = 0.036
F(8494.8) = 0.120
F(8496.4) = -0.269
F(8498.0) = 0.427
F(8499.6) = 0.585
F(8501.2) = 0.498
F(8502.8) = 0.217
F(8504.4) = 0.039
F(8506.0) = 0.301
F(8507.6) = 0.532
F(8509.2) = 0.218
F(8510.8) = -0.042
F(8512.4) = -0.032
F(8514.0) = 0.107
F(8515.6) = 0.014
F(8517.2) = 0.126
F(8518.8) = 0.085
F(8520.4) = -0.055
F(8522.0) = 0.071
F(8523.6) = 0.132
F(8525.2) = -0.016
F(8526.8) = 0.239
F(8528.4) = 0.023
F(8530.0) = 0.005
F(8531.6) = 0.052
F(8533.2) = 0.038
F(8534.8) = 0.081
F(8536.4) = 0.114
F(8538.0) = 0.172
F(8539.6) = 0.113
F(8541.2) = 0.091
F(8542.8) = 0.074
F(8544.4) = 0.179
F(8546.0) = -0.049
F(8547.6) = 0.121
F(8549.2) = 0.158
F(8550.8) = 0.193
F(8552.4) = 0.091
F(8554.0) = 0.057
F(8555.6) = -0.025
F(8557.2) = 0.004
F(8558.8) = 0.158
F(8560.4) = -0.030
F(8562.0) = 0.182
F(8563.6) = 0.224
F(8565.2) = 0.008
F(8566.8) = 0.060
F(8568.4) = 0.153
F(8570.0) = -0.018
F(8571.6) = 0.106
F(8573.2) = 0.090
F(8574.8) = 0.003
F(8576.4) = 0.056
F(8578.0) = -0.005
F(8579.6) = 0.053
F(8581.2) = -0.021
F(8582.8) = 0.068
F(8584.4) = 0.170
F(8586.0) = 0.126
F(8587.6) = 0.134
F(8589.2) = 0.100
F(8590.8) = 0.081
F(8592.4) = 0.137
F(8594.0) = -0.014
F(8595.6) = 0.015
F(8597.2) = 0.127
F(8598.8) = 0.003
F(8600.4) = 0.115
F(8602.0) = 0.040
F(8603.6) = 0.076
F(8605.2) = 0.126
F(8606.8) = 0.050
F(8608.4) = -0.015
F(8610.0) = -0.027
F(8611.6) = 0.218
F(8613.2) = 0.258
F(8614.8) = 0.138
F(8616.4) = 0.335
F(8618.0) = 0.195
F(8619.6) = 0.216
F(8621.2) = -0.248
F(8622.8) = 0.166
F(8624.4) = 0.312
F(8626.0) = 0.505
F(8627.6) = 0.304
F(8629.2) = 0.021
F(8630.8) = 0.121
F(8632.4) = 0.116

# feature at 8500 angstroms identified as H-gamma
